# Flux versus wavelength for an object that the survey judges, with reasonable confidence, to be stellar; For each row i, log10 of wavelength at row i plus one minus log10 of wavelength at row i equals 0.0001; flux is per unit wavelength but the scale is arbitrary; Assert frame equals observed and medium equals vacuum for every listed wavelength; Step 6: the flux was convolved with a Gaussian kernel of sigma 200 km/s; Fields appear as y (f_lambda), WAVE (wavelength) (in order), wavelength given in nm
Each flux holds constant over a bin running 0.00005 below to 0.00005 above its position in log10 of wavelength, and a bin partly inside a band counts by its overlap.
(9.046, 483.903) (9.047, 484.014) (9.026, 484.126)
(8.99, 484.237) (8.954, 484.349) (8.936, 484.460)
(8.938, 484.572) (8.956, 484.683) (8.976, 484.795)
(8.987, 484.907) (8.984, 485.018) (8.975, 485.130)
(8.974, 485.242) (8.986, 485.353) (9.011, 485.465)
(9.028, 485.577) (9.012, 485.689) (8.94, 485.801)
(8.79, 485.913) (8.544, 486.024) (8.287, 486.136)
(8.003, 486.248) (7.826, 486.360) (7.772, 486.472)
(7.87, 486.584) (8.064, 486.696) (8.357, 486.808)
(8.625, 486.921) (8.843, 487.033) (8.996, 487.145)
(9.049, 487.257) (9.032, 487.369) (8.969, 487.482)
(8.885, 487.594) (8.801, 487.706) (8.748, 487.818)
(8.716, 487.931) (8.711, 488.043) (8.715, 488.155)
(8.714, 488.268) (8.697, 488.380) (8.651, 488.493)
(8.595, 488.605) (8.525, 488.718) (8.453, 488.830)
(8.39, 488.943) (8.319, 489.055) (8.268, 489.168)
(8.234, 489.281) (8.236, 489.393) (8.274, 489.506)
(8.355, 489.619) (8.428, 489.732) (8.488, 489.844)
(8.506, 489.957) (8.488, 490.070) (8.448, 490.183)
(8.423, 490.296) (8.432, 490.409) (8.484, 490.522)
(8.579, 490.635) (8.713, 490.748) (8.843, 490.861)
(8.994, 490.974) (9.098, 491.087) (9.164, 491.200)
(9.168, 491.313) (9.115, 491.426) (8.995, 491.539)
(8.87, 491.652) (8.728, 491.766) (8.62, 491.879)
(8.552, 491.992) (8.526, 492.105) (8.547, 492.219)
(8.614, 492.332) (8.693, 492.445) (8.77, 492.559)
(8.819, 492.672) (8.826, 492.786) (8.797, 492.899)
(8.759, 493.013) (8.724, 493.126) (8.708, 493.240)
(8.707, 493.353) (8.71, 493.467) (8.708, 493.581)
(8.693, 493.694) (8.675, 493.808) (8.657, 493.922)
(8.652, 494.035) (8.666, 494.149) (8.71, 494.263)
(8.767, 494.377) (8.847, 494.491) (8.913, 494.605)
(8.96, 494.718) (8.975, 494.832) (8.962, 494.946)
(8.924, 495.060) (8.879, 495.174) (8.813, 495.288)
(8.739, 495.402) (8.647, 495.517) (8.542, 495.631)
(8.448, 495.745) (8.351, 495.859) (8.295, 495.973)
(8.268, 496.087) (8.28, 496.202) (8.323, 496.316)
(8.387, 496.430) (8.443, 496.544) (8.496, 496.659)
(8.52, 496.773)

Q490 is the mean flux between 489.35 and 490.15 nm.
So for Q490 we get 8.39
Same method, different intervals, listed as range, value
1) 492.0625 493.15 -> 8.71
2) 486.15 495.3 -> 8.65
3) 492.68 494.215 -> 8.72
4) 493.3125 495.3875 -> 8.79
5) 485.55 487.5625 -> 8.55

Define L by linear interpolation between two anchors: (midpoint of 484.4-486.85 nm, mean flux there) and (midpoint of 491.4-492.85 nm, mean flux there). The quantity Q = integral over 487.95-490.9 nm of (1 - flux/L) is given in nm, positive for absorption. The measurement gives 0.069 nm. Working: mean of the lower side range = 8.65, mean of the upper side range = 8.74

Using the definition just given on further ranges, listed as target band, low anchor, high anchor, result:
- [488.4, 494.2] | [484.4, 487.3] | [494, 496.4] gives 0.02 nm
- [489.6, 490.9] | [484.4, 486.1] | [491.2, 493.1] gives 0.05 nm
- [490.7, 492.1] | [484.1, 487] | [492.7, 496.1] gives -0.03 nm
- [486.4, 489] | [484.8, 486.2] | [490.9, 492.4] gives 0.07 nm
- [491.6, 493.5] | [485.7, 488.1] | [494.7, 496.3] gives -0.02 nm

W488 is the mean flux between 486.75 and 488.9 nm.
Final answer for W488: 8.74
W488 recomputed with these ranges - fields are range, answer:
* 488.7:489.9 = 8.36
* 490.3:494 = 8.76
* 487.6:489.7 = 8.53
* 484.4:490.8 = 8.61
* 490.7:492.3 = 8.85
